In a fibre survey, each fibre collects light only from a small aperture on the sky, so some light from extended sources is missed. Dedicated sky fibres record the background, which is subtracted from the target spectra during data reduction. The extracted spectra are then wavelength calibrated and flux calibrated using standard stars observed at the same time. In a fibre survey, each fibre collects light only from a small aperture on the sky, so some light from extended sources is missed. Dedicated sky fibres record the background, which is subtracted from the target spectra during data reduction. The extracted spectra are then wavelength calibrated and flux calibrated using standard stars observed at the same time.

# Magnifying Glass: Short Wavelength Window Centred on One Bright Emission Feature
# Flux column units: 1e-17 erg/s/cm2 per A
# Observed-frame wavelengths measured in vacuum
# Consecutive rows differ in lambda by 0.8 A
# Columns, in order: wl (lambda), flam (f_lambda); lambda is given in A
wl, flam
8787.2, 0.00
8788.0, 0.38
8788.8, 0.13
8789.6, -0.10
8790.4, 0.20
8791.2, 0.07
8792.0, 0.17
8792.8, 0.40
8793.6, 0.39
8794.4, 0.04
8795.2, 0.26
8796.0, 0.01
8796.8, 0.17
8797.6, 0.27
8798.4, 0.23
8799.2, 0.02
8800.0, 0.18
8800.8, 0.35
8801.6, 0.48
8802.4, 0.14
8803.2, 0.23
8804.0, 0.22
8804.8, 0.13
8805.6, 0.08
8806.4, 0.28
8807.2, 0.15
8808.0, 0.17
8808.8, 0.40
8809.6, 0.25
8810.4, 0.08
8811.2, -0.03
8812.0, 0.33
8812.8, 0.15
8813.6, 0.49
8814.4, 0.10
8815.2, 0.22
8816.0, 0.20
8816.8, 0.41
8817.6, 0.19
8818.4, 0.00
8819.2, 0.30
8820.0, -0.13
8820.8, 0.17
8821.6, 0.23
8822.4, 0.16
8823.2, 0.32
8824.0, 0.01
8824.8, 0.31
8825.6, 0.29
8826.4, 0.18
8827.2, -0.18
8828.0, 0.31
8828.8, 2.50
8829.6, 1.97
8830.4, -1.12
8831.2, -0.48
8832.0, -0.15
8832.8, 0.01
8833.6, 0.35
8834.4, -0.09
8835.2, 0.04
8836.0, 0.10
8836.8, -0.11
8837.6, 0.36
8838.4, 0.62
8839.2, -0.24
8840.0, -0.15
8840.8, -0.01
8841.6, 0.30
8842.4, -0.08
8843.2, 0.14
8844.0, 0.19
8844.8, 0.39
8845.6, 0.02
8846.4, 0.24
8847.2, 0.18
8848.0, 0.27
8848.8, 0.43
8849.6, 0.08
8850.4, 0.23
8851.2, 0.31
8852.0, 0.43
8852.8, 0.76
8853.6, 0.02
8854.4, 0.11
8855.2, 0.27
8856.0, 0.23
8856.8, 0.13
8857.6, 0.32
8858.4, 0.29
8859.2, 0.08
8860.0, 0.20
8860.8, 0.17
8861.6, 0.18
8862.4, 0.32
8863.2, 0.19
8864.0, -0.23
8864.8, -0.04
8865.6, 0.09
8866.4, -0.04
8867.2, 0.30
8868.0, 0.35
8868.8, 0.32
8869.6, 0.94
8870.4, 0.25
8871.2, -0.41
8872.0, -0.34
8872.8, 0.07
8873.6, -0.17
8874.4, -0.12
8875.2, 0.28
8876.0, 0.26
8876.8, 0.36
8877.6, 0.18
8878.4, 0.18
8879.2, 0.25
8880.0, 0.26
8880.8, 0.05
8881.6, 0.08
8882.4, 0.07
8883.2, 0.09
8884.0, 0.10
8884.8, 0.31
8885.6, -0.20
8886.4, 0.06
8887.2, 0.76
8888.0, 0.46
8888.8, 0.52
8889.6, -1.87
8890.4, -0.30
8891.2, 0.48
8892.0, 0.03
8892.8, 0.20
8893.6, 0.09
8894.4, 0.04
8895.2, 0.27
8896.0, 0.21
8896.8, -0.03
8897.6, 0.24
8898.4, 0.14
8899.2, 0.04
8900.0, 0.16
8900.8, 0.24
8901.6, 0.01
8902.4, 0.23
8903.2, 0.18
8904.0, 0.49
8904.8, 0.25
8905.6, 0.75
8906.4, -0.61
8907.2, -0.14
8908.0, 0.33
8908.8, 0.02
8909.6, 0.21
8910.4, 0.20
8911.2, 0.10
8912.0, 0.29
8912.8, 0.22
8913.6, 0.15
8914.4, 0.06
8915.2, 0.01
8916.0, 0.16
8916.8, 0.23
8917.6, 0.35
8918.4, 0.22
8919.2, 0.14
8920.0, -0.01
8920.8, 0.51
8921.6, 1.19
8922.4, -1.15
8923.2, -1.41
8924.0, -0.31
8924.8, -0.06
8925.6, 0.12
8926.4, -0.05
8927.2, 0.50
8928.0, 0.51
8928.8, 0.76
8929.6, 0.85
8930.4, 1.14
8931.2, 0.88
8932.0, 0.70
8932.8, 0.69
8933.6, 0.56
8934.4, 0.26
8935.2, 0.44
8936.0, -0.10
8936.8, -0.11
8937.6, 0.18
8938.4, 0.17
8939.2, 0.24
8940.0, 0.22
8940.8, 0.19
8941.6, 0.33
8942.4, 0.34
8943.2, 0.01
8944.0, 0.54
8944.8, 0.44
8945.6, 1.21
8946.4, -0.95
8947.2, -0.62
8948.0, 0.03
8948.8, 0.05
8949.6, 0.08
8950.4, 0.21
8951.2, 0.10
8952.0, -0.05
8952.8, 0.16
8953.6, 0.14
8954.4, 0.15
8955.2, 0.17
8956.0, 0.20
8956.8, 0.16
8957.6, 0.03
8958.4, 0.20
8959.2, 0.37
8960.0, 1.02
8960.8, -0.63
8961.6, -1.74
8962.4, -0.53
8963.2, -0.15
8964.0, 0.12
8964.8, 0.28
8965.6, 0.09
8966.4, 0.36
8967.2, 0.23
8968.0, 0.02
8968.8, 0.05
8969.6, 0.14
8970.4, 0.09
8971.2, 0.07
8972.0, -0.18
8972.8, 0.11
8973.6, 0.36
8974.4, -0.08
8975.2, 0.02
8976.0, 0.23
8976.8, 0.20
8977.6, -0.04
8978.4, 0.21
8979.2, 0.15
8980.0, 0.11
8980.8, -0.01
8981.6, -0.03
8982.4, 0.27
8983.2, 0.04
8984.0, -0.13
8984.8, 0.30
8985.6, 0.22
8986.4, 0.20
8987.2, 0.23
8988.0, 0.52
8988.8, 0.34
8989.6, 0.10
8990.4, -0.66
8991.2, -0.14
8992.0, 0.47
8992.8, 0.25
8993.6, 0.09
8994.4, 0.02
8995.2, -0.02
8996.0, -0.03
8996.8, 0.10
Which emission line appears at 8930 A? Hbeta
